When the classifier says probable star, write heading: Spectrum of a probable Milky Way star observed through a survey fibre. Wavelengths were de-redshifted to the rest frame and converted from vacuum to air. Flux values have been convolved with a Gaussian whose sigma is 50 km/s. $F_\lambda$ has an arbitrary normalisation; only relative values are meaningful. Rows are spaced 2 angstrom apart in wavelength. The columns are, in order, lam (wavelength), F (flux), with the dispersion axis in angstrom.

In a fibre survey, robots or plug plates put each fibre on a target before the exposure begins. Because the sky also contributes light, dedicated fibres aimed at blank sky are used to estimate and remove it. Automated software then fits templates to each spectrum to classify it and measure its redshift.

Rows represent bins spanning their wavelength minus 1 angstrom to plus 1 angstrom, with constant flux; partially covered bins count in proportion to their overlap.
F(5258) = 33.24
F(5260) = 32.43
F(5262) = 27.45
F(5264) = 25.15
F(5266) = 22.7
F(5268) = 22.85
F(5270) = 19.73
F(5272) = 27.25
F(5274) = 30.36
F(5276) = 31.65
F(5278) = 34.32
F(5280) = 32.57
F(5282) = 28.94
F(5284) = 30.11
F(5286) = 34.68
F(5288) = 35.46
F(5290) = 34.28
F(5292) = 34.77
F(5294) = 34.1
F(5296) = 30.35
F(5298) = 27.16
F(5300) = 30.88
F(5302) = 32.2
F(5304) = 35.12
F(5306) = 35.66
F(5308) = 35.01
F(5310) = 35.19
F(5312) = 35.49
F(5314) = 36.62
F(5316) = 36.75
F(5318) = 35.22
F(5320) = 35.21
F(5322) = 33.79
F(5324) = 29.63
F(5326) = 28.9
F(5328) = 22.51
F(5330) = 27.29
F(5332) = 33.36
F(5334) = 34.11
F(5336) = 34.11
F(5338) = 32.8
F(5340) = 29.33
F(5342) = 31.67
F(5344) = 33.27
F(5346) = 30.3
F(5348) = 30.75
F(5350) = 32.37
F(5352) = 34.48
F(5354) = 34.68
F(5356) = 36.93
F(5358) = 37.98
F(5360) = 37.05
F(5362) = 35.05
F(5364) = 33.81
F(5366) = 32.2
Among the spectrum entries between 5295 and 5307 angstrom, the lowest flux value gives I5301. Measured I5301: 27.16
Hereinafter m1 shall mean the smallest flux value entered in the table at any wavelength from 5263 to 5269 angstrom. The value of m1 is 22.7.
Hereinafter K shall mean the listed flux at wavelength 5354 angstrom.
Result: 34.68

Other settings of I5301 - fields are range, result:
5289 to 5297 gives 30.35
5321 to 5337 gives 22.51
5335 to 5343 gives 29.33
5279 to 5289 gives 28.94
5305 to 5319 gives 35.01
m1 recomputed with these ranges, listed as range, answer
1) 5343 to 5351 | 30.3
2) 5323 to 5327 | 28.9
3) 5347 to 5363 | 30.75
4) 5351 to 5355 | 34.48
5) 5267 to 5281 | 19.73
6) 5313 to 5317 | 36.62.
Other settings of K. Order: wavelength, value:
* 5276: 31.65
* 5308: 35.01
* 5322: 33.79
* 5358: 37.98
